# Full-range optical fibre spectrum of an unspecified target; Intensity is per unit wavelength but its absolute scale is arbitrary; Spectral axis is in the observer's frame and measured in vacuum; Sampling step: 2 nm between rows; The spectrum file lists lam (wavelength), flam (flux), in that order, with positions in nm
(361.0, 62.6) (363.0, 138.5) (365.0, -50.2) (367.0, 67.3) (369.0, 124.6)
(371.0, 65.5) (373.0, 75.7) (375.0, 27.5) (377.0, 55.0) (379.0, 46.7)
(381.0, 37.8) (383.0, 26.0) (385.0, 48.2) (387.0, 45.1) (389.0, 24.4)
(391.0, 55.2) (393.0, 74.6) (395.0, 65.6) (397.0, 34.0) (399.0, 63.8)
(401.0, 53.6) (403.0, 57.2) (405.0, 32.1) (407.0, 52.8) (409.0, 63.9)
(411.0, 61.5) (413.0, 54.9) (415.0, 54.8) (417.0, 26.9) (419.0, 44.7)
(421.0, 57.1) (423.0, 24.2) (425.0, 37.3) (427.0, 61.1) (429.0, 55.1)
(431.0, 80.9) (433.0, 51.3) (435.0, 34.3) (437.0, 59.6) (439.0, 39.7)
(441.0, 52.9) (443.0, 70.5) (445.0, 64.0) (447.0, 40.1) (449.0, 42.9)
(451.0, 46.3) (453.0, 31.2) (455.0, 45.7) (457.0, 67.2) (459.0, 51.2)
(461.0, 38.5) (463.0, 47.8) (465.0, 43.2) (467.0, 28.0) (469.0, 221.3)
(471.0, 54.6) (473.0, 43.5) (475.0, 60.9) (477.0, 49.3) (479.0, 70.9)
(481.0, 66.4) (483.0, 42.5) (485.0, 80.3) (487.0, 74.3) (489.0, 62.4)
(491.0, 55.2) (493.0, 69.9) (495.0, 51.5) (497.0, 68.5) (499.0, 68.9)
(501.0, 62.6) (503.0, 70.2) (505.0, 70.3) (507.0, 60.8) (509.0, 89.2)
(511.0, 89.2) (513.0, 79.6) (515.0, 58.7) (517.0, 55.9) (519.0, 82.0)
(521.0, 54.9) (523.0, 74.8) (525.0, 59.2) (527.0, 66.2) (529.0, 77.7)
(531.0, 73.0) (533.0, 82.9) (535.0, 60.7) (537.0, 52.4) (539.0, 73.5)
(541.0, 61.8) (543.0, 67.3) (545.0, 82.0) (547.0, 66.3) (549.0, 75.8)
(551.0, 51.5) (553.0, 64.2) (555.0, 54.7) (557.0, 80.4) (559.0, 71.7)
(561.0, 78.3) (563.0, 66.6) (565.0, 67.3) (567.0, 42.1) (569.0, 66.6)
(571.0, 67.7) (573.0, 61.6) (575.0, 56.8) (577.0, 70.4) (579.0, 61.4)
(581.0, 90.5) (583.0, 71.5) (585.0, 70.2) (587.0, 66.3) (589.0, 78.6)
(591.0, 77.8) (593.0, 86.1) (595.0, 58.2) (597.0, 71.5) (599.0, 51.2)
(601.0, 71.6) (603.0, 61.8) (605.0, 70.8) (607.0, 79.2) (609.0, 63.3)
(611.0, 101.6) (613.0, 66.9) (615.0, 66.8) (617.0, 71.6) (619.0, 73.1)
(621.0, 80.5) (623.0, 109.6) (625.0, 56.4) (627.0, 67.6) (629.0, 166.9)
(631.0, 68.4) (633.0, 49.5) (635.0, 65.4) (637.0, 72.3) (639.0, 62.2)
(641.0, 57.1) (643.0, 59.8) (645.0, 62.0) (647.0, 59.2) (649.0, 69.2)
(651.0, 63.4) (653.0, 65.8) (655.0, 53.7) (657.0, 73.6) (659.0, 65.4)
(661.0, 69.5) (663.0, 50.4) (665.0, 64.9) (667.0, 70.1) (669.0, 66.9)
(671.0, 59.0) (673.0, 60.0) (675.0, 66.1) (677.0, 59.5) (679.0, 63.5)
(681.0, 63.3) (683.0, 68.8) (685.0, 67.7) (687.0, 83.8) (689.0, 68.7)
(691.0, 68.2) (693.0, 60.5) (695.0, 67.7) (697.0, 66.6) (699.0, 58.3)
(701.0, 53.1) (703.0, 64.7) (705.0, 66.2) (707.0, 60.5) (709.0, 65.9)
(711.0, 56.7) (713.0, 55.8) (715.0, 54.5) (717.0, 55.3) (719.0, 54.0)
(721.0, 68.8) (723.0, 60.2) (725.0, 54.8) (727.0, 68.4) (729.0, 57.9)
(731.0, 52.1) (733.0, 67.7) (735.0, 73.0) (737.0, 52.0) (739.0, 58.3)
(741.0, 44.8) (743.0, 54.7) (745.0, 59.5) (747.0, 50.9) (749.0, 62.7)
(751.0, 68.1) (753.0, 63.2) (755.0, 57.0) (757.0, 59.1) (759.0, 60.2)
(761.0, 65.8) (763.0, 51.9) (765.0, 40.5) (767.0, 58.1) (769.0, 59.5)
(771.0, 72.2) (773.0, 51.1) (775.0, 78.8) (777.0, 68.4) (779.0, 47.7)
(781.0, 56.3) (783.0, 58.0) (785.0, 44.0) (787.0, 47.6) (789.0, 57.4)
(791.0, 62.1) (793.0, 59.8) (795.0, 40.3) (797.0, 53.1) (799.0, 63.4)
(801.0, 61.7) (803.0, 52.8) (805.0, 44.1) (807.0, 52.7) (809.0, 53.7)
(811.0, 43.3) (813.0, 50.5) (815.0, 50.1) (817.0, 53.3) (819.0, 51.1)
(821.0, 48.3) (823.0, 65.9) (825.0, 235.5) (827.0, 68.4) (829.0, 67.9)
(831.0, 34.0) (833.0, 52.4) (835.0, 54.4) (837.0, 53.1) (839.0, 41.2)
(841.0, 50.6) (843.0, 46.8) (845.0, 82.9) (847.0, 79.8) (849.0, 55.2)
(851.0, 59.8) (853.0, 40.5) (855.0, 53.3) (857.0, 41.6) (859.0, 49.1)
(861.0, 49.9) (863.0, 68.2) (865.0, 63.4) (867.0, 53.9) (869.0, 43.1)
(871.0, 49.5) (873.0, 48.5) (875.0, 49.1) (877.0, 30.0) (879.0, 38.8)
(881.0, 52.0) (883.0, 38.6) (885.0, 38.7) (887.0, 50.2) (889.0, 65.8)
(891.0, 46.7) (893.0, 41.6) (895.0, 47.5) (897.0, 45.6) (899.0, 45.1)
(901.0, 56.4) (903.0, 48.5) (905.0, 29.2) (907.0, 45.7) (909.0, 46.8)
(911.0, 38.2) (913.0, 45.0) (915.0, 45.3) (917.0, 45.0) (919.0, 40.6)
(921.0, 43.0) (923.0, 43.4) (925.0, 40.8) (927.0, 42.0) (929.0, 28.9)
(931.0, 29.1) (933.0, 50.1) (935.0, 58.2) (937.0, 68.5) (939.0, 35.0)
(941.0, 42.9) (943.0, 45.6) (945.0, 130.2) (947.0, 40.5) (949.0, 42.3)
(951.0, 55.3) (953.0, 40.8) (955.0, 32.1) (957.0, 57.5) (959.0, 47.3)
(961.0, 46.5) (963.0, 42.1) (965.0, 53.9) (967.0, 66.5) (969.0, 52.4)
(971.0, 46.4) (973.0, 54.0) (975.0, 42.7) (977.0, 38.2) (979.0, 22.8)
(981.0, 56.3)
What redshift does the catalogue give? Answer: 0.257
